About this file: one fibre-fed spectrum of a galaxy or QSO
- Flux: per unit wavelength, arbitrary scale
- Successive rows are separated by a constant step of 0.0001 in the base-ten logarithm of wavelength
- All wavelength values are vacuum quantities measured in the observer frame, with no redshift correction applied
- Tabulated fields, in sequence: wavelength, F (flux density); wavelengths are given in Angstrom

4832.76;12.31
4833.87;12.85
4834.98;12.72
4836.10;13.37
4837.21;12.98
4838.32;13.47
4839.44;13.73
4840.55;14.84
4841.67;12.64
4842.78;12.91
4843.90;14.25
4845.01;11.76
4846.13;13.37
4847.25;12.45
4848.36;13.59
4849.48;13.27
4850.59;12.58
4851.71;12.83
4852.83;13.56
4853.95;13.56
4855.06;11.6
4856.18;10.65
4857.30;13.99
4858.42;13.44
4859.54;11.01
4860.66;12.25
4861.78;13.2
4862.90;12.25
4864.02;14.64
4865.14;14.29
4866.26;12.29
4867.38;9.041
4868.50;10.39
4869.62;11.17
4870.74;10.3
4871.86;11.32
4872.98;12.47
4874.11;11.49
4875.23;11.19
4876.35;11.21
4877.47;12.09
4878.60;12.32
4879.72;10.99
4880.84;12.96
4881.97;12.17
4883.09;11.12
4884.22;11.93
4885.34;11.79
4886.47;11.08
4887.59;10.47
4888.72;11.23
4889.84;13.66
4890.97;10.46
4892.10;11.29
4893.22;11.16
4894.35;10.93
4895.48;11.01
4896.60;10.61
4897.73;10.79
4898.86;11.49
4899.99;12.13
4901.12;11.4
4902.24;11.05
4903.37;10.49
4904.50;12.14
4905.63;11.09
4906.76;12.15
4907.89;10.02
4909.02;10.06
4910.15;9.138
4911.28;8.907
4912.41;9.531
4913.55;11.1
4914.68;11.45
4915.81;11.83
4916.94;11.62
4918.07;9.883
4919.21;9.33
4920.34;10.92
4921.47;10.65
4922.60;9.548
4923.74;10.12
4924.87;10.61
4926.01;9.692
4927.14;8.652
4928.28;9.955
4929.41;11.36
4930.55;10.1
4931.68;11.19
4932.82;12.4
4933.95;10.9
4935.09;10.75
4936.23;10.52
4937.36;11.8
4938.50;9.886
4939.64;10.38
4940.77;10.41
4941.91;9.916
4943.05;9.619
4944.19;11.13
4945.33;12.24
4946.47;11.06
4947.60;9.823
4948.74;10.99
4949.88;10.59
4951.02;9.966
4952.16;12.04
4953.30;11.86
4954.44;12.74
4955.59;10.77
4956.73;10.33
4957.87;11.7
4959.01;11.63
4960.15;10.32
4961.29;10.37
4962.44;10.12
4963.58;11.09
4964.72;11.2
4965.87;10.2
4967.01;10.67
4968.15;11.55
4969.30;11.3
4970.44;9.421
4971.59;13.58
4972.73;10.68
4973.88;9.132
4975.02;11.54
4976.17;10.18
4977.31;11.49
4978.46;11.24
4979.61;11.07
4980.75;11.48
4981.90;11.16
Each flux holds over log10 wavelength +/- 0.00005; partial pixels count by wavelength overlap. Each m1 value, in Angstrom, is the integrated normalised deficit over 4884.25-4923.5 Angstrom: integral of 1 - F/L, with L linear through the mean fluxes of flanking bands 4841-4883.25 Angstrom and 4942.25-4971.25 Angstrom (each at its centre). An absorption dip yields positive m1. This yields 2.7 Angstrom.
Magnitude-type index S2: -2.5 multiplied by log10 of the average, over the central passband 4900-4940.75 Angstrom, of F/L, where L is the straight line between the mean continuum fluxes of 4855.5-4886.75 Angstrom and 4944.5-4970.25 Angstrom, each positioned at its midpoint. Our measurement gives 0.08 mag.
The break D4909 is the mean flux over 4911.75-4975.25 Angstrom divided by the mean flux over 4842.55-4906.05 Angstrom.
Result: 0.90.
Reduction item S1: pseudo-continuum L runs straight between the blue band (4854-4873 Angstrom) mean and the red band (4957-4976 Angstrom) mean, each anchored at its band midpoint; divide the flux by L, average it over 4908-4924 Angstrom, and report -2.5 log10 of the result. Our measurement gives 0.12 mag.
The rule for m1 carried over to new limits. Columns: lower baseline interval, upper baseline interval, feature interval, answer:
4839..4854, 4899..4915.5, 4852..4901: 0.93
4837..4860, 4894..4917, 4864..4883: 0.59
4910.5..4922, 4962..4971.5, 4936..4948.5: 0.06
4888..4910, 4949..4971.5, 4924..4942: 0.86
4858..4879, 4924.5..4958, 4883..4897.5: 0.35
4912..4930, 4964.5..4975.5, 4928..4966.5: -0.72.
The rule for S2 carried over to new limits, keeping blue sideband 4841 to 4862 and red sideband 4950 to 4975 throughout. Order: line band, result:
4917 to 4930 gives 0.15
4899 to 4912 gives 0.11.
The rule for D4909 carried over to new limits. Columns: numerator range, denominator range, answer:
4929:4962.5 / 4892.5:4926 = 1.02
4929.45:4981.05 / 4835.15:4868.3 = 0.85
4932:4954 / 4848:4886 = 0.90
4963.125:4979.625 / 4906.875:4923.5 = 1.06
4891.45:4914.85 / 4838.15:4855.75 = 0.83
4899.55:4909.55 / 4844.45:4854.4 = 0.86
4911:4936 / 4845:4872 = 0.85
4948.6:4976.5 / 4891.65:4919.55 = 1.01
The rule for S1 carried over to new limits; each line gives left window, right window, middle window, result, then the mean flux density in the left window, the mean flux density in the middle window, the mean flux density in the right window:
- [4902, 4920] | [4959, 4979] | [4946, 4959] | -0.03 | 10.6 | 11.1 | 10.9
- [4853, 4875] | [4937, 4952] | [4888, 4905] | 0.02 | 12.1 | 11.3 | 10.6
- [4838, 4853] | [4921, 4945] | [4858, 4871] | 0.05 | 13.2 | 12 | 10.5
